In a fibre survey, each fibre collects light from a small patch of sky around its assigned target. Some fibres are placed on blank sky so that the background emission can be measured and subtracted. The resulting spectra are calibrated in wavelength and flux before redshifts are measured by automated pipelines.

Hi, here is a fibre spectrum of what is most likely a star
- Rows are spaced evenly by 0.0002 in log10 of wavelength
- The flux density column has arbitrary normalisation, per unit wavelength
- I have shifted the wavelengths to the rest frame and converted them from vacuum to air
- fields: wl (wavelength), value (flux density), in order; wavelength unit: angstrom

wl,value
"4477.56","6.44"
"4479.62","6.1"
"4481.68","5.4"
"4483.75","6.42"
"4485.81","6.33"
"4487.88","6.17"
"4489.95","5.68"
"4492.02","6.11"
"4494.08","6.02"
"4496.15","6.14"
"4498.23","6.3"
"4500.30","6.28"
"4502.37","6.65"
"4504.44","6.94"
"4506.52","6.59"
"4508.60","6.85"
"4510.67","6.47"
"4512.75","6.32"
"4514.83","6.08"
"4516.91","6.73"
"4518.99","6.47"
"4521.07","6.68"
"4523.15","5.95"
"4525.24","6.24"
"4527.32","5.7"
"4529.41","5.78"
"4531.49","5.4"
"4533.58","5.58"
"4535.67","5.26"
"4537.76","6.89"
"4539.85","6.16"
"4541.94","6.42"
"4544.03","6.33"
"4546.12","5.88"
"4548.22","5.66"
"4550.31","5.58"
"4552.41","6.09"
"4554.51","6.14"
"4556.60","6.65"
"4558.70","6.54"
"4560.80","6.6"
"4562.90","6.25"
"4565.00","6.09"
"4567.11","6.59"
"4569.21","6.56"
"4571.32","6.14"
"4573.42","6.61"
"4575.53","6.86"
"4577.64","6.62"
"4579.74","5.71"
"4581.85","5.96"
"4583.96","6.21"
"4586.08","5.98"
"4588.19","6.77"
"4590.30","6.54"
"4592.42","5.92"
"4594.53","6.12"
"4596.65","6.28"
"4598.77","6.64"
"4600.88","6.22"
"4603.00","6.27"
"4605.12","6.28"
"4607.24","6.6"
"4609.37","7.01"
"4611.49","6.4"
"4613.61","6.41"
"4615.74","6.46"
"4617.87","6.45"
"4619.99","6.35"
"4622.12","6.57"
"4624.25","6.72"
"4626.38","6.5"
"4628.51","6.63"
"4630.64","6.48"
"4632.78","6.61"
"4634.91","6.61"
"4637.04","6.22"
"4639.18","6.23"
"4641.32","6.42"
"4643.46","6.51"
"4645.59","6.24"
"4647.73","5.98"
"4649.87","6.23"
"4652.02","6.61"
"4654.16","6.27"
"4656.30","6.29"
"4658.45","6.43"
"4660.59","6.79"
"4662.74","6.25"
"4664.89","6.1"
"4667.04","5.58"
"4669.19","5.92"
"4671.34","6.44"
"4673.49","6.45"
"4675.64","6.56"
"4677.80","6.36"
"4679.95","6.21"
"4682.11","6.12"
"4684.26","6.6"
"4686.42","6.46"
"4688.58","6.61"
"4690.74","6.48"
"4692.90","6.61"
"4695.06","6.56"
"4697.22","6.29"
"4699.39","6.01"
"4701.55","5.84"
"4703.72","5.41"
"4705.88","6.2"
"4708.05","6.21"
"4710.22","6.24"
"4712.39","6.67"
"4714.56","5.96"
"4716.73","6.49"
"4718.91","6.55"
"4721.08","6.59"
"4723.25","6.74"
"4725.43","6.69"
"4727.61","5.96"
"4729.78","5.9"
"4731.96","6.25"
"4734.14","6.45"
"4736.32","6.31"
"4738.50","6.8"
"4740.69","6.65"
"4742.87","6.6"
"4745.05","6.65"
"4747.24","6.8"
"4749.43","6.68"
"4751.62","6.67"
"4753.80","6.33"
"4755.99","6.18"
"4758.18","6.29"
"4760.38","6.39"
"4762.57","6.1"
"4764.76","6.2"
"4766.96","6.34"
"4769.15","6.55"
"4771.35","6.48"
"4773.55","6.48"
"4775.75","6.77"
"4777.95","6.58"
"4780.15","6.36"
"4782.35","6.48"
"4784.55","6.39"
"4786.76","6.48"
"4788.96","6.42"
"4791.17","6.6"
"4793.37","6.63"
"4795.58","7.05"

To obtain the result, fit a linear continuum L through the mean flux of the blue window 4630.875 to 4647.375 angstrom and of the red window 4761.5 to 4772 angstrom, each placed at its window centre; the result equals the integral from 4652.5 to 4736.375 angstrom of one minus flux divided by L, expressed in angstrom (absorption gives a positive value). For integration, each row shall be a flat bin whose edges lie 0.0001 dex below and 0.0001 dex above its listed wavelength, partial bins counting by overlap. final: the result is 0.8 angstrom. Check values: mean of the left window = 6.39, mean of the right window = 6.33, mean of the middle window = 6.31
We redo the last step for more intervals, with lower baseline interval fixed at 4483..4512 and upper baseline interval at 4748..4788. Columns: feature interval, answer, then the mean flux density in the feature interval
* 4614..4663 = -0.27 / 6.43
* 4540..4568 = 0.69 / 6.21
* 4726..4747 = 0.01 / 6.42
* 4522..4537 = 1.49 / 5.73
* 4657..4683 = 0.55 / 6.27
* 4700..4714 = 0.72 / 6.09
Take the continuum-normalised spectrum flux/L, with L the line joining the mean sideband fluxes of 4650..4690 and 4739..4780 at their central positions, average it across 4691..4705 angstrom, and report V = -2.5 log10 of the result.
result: 0.04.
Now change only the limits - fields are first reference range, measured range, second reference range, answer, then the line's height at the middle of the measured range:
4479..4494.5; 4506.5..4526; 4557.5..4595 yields -0.05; 6.13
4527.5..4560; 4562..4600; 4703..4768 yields -0.04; 6.09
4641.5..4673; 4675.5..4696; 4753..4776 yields -0.03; 6.29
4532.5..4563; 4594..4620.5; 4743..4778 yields -0.04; 6.23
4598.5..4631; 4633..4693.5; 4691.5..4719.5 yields 0.00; 6.35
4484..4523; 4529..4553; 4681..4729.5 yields 0.08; 6.36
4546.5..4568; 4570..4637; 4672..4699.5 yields -0.02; 6.28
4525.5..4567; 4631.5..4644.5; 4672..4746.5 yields -0.03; 6.24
